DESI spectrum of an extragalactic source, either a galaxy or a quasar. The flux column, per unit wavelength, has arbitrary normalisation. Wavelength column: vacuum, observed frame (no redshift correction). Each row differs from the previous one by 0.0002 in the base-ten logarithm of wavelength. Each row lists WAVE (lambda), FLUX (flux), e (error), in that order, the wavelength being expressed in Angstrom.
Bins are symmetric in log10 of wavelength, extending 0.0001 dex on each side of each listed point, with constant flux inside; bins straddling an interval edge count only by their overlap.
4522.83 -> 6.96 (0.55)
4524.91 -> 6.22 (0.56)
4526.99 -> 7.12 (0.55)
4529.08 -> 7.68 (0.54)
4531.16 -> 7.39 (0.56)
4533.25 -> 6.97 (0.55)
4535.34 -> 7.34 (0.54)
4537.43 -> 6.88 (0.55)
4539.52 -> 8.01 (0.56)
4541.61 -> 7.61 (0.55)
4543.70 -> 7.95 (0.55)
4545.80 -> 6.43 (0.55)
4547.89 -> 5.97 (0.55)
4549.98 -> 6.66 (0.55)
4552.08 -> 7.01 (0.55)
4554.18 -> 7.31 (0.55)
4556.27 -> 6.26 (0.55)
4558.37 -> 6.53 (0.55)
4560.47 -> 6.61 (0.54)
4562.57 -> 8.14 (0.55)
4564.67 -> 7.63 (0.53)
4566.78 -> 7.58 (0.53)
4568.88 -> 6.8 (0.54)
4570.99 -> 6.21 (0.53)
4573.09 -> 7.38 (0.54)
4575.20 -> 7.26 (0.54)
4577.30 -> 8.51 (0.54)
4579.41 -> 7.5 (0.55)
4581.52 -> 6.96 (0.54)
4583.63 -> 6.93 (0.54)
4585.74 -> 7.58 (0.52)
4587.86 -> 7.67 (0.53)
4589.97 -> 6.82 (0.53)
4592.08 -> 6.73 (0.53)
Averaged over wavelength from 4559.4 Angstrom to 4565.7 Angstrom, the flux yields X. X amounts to 7.46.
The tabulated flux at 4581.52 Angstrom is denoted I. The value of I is 6.96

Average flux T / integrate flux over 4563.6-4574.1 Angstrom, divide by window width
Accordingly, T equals 7.12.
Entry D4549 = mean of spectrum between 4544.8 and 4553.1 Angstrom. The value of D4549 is 6.52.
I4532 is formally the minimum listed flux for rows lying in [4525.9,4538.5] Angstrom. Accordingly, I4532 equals 6.88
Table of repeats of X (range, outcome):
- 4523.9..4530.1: 7.01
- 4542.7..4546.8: 7.18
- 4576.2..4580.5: 8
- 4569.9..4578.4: 7.34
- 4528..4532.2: 7.53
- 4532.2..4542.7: 7.36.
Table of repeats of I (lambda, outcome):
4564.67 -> 7.63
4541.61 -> 7.61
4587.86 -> 7.67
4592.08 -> 6.73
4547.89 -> 5.97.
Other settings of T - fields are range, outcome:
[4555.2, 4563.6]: 6.89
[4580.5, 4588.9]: 7.28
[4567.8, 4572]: 6.51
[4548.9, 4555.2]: 6.98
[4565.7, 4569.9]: 7.19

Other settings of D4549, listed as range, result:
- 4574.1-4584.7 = 7.43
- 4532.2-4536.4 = 7.14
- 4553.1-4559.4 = 6.71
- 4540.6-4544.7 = 7.78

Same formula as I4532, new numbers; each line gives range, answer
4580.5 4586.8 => 6.93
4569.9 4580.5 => 6.21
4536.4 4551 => 5.97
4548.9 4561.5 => 6.26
